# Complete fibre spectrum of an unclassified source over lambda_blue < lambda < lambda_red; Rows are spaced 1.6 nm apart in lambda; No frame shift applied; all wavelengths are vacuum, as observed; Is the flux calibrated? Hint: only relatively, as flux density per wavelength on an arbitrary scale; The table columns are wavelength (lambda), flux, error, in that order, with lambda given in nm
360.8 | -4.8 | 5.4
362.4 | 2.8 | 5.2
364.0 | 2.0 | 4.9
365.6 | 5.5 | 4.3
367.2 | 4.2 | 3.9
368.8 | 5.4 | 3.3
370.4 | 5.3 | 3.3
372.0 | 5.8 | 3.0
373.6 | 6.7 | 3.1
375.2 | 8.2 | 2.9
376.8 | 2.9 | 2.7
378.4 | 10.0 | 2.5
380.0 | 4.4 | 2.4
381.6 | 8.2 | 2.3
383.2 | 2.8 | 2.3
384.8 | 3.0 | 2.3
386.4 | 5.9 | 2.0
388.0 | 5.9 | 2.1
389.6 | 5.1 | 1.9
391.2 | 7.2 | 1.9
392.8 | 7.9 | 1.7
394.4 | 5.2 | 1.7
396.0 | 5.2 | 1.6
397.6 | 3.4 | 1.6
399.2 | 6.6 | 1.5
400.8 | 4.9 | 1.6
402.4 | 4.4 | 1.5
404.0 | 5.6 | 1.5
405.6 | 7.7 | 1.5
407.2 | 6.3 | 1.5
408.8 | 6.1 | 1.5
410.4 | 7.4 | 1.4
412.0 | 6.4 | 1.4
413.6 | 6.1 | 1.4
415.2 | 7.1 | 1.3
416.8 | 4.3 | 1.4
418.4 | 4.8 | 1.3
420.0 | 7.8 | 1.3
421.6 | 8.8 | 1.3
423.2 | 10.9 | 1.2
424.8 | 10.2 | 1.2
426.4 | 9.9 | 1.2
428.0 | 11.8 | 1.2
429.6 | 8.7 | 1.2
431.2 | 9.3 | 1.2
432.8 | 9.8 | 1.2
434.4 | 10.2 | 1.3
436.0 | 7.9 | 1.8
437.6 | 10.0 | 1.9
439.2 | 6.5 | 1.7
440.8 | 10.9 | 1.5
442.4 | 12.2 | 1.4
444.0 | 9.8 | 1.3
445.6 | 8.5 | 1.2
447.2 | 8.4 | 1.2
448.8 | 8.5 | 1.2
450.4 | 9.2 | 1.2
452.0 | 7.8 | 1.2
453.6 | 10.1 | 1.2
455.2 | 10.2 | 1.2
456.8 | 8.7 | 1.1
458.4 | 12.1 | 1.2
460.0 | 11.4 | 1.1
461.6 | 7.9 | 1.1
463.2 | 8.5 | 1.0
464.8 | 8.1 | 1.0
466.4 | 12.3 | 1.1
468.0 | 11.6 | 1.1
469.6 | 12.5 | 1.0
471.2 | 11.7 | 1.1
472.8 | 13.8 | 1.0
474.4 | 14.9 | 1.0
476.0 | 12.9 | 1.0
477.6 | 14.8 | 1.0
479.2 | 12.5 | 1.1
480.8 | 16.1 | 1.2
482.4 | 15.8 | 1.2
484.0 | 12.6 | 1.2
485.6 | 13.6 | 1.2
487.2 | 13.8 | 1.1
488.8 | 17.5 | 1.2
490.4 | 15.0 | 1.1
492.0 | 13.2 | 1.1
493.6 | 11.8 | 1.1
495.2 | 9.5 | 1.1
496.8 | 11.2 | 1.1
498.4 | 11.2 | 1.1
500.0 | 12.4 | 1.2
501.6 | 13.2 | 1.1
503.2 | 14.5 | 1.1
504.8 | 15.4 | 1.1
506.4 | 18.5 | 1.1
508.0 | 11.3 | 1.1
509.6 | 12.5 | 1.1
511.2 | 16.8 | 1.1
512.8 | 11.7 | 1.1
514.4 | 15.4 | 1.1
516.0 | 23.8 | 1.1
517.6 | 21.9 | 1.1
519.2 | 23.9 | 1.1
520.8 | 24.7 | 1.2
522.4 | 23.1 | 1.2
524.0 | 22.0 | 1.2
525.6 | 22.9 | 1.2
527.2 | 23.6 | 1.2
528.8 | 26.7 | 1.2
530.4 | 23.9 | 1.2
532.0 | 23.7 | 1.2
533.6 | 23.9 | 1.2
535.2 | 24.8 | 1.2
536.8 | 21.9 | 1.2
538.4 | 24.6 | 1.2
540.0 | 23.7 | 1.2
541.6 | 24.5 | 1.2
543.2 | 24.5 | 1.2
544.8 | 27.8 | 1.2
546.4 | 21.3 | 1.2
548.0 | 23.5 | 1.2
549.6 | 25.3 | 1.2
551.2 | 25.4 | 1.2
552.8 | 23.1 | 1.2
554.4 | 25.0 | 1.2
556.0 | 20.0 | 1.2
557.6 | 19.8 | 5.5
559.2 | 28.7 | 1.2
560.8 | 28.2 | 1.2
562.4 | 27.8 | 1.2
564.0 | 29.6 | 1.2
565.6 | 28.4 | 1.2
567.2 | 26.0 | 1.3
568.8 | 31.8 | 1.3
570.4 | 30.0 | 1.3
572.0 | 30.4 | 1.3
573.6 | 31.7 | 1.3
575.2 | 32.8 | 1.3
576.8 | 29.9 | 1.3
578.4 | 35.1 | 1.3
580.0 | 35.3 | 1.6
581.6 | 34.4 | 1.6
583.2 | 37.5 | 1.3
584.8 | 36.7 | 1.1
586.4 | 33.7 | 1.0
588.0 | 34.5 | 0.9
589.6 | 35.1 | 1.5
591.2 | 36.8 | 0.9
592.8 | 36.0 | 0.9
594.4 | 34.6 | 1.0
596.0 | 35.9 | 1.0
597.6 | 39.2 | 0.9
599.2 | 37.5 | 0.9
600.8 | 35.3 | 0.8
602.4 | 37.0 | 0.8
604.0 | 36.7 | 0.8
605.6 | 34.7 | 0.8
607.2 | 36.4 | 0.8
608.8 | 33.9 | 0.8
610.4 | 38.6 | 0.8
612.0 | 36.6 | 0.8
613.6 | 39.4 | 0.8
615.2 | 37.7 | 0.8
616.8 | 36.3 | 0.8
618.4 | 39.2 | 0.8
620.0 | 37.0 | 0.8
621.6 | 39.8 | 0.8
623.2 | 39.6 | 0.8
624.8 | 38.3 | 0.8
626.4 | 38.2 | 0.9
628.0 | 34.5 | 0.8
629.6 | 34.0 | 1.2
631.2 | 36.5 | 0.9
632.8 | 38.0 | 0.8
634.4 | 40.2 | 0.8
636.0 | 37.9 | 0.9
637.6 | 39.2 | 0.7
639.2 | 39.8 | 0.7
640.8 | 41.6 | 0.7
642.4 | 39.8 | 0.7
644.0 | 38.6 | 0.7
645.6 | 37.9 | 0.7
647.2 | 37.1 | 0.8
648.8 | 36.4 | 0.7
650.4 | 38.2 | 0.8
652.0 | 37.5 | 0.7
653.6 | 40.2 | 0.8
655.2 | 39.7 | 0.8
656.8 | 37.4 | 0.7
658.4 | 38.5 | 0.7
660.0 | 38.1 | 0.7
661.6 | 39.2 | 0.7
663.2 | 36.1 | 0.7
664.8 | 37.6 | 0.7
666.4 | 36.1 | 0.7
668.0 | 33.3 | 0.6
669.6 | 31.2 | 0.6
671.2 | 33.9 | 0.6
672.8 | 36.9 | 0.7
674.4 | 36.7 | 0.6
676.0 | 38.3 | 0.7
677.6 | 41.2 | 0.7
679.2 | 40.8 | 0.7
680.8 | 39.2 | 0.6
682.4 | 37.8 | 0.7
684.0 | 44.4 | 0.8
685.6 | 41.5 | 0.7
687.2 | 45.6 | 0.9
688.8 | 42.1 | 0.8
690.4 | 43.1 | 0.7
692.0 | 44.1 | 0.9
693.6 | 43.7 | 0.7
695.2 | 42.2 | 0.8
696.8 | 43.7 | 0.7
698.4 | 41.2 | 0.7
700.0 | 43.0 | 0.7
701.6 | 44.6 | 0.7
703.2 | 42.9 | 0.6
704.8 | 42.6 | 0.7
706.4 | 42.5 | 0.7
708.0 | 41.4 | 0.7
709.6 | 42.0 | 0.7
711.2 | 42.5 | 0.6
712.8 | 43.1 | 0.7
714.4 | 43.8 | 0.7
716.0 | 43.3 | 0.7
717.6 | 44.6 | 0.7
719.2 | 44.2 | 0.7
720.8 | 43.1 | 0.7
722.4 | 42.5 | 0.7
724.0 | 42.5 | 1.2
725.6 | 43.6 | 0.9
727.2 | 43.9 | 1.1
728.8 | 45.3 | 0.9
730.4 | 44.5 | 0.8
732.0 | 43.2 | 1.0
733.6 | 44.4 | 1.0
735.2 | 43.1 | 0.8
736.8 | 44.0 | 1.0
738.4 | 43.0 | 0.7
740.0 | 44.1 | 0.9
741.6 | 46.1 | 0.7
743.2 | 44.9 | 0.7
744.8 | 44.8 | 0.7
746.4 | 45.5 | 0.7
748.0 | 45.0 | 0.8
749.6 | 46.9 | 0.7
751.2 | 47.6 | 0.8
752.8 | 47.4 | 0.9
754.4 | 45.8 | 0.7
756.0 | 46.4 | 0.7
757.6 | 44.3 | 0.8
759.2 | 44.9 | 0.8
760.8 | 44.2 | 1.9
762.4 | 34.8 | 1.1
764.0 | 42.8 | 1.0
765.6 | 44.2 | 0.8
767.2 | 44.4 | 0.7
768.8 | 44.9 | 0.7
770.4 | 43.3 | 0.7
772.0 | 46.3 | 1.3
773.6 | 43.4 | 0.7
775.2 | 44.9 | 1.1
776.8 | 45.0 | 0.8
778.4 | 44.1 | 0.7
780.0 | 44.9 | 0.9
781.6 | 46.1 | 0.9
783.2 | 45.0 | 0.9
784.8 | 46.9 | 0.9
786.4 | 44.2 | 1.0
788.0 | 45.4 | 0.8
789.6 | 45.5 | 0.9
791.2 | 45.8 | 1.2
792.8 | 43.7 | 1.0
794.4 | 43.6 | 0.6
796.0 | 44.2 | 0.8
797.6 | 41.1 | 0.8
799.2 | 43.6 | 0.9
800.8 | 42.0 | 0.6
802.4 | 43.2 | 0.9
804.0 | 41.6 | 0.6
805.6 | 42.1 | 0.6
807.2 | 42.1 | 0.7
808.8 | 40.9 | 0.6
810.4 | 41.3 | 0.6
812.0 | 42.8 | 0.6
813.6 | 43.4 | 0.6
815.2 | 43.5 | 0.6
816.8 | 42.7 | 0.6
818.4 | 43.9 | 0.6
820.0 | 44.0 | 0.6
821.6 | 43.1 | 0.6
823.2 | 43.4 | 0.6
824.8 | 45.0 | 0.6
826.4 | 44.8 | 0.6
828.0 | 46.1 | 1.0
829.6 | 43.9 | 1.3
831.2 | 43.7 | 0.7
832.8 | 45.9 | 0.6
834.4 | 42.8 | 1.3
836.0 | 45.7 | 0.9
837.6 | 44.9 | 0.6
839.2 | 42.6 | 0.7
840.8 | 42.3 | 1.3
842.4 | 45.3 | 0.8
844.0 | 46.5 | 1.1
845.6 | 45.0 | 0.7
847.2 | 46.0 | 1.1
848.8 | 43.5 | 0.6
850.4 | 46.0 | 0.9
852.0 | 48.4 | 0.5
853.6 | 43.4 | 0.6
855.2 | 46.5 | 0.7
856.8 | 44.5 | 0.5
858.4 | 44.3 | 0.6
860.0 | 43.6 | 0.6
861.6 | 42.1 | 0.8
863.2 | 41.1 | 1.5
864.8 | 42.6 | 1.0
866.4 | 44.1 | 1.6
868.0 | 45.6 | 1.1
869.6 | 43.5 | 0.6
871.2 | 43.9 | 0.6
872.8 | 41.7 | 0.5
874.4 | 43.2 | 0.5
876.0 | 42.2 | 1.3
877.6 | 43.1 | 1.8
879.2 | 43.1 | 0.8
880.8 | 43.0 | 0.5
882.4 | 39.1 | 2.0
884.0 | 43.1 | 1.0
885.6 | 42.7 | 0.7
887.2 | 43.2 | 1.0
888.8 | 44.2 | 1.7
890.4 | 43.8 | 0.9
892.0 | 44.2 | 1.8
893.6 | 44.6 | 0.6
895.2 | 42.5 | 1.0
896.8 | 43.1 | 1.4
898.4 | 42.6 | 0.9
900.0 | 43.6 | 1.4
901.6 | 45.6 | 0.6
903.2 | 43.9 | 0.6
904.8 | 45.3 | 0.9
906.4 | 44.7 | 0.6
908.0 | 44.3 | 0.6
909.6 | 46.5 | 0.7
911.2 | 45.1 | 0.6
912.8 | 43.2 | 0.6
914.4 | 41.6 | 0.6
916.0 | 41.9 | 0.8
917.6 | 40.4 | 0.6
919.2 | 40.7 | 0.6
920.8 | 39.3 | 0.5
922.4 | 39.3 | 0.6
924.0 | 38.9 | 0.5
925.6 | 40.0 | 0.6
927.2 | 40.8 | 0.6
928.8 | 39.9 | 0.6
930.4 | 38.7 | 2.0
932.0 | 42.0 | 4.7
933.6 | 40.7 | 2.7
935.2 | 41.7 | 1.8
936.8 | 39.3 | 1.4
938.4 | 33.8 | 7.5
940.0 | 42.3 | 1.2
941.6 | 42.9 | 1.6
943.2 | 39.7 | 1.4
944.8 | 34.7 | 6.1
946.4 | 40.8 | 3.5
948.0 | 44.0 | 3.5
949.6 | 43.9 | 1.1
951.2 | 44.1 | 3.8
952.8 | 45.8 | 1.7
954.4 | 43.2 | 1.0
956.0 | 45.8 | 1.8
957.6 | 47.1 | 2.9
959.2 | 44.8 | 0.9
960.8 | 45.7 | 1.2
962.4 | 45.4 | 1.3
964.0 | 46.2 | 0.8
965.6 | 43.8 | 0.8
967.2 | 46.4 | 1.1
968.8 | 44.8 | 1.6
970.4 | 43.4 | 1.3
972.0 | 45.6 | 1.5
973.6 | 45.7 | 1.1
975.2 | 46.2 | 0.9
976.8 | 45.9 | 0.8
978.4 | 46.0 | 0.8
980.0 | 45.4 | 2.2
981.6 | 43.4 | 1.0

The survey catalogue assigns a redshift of 0.293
